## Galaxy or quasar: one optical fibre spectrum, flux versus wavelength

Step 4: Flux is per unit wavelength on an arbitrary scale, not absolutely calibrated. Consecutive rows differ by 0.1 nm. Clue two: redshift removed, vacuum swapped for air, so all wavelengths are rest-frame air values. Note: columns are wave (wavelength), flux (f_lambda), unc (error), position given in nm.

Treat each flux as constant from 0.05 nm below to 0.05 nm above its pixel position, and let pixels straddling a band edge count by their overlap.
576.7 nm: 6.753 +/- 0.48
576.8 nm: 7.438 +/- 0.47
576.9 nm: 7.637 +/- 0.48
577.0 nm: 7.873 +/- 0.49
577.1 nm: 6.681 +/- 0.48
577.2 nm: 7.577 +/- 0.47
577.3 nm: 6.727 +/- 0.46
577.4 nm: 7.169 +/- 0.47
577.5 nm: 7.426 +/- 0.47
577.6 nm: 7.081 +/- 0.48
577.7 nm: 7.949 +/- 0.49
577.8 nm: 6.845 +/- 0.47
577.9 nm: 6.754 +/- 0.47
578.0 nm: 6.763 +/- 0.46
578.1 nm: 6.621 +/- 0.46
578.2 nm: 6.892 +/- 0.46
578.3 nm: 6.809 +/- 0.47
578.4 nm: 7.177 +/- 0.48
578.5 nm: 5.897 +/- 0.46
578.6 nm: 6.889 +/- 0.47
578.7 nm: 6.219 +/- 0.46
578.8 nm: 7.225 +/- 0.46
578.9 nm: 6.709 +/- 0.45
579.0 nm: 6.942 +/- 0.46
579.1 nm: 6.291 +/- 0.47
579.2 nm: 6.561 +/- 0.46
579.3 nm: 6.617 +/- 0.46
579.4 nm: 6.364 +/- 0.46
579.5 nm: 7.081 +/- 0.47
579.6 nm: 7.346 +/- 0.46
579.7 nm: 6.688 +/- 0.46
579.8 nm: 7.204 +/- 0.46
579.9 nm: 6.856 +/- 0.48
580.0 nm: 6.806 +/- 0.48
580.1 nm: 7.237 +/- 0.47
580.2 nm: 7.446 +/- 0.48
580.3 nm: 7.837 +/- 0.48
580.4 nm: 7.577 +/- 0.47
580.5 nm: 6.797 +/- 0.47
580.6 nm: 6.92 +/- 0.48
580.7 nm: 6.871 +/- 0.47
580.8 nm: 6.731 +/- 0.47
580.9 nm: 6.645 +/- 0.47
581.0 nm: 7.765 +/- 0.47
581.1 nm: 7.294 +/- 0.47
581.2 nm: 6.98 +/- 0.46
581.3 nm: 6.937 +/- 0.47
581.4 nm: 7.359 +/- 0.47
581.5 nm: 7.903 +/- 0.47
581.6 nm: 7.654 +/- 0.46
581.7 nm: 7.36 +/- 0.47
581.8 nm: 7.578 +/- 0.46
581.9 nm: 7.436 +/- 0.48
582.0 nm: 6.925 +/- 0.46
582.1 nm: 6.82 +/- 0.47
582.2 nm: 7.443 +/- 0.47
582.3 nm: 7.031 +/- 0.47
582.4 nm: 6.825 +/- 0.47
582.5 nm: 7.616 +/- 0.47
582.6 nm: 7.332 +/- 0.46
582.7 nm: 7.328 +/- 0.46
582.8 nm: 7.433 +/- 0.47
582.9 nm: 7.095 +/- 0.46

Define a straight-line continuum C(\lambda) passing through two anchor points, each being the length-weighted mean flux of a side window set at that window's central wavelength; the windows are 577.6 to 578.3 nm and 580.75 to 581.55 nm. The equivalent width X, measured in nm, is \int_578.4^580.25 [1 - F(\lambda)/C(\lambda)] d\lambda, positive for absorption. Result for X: 0.068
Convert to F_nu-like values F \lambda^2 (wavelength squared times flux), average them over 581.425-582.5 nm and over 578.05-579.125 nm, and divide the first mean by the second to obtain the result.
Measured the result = 1.10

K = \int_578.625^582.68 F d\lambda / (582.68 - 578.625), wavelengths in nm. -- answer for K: 7.08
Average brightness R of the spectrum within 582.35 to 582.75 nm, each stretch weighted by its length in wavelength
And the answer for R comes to 7.28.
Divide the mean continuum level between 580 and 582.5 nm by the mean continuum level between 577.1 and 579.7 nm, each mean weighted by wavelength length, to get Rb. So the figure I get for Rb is 1.05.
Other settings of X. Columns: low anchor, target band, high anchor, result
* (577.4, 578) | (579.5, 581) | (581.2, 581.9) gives 0.05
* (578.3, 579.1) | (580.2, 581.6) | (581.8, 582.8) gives -0.04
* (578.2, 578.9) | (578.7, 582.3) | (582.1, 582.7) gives -0.05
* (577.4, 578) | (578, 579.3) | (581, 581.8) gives 0.10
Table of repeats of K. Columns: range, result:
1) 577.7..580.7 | 6.89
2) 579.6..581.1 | 7.11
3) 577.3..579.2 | 6.86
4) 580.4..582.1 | 7.2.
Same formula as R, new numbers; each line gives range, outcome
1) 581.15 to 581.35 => 6.96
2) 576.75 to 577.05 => 7.65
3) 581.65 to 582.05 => 7.32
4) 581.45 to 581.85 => 7.62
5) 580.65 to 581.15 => 7.06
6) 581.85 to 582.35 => 7.13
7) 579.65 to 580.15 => 6.96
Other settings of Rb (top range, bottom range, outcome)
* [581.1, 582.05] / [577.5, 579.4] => 1.08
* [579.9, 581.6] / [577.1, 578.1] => 1.01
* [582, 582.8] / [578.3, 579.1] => 1.07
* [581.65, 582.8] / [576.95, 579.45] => 1.05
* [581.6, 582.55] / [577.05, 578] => 1.02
